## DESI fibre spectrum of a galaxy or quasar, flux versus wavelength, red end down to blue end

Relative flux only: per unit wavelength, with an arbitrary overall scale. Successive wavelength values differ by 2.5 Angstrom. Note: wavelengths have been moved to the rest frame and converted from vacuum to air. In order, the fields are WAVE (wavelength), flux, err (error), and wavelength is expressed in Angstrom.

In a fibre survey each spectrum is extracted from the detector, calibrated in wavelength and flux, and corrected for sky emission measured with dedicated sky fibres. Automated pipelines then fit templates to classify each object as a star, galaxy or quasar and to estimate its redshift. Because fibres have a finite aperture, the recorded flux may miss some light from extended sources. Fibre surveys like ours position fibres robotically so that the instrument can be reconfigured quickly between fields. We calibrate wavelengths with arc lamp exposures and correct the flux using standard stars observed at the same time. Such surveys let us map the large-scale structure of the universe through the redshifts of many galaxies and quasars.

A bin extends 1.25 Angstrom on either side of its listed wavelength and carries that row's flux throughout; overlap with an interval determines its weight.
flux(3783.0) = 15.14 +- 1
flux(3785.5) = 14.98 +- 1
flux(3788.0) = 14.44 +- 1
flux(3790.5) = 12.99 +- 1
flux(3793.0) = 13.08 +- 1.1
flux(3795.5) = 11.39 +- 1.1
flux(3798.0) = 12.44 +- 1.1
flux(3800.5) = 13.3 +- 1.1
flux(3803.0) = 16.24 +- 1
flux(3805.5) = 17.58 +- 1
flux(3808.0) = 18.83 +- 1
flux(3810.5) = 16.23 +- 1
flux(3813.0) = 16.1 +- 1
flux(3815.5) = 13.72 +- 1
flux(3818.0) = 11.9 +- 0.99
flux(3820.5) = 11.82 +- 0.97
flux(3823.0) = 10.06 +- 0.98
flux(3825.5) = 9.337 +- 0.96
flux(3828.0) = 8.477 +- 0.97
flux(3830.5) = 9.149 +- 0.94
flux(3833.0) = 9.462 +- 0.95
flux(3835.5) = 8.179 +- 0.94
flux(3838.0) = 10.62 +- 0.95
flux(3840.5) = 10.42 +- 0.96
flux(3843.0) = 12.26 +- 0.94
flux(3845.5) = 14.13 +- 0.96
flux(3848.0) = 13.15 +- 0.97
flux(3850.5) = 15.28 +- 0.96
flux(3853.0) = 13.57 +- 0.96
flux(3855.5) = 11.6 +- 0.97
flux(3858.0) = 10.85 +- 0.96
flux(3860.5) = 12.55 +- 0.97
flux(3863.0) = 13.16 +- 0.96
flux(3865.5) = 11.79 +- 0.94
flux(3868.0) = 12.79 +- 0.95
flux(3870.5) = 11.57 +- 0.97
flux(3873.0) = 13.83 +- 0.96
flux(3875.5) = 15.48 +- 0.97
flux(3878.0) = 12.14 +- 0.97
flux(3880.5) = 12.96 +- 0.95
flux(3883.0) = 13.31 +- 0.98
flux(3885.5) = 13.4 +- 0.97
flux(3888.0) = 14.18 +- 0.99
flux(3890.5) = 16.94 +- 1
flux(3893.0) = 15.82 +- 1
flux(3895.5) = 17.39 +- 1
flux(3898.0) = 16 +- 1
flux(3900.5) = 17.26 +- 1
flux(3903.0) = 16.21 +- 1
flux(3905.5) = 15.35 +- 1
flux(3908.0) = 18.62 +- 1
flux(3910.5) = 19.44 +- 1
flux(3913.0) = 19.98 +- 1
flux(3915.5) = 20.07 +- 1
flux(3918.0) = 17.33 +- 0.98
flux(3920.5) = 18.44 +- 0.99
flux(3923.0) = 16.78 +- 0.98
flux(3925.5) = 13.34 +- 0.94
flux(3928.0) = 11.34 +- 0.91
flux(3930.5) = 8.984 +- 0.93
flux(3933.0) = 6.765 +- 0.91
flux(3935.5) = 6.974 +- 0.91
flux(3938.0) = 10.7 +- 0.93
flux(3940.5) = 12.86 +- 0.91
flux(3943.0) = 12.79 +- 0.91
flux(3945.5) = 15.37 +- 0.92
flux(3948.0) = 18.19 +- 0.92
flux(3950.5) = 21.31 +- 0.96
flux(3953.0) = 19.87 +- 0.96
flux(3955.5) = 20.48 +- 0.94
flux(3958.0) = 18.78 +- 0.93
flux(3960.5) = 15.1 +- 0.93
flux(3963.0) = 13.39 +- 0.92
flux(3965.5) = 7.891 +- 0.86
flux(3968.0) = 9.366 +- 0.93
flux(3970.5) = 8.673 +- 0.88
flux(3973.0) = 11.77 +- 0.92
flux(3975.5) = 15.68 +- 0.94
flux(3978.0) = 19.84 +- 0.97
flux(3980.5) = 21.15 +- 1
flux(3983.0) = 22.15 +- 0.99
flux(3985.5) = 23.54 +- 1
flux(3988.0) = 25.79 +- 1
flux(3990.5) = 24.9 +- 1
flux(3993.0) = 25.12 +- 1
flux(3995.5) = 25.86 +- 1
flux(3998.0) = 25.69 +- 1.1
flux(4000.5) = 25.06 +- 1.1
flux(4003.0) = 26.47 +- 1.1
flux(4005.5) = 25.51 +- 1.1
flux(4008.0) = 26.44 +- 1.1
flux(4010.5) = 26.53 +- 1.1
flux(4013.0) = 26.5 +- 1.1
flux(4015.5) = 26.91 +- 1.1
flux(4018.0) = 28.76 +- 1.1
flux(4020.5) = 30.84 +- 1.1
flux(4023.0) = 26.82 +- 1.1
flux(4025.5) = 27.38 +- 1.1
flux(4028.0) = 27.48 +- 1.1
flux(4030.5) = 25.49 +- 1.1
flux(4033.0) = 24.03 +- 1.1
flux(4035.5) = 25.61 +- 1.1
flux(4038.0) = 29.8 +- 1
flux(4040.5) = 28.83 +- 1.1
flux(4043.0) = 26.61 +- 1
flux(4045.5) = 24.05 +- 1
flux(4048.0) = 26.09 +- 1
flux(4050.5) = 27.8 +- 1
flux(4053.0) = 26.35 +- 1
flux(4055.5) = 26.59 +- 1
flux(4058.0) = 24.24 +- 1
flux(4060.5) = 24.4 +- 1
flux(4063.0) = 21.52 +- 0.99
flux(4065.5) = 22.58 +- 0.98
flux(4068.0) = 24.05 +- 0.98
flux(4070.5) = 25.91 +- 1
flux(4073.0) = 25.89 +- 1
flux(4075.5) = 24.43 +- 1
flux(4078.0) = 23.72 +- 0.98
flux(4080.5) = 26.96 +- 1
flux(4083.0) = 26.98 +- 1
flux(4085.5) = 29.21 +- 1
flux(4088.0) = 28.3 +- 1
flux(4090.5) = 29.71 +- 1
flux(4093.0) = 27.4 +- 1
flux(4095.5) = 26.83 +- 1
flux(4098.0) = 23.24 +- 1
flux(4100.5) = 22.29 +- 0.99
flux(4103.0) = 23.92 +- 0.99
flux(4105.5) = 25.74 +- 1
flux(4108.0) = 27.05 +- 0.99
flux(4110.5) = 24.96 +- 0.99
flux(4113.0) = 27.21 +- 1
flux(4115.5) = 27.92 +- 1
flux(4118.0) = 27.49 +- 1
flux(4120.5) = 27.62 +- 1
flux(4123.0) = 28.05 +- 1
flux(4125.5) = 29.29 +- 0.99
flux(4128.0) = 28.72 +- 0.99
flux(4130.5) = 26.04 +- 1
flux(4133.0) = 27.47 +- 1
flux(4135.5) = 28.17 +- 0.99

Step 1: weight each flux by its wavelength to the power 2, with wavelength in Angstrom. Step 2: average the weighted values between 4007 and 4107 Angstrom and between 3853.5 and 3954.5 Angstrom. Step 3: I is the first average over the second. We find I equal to 1.93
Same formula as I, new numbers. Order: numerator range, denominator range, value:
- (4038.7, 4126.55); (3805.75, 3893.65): 2.30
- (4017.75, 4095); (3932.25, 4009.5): 1.50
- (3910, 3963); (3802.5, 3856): 1.29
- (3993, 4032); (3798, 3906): 2.17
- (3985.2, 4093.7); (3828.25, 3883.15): 2.37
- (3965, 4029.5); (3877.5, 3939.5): 1.63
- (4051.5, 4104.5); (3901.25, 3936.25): 1.83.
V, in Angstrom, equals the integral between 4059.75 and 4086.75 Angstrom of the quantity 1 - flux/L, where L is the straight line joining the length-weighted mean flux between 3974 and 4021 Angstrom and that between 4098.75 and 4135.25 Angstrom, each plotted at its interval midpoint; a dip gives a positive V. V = 0.94 Angstrom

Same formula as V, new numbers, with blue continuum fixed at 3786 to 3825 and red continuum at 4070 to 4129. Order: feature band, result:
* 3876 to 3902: 3.8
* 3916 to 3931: 3.2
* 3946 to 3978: 8.3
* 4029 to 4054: -2.4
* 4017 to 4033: -2.8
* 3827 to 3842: 5.7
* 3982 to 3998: -2.0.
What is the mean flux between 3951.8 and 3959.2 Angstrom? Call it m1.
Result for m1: 19.7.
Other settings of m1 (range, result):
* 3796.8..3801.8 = 12.9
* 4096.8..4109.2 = 24.4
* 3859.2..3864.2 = 12.8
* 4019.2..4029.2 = 28.1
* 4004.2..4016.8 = 26.4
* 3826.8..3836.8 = 8.83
